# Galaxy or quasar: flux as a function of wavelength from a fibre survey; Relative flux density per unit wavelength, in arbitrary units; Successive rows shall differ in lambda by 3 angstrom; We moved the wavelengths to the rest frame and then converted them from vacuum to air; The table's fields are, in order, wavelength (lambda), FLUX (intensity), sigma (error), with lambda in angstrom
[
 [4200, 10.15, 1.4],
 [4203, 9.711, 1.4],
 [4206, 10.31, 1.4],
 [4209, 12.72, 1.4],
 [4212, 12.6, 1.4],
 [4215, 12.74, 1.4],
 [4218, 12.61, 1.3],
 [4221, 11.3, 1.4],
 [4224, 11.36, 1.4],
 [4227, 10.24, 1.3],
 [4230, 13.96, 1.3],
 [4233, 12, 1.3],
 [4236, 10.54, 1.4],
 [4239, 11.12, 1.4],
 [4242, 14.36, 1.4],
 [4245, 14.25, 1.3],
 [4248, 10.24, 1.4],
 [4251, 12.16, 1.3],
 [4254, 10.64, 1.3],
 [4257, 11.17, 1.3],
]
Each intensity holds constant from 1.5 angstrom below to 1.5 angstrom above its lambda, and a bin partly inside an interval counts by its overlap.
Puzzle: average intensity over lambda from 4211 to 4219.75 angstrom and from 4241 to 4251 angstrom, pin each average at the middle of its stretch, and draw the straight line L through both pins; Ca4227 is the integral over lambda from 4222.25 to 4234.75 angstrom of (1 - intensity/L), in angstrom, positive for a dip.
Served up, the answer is 0.8 angstrom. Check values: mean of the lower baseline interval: 12.6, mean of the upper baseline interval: 12.8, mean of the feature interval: 11.9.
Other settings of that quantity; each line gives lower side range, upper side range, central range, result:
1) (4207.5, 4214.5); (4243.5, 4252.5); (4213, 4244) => 1.0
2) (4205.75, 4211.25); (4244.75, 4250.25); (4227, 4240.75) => 0.1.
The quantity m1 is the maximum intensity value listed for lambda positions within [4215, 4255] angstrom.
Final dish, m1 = 14.36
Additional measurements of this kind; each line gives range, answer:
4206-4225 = 12.74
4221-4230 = 13.96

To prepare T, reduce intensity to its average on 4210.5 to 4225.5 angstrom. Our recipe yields 12.1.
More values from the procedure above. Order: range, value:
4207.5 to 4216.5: 12.7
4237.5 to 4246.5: 13.2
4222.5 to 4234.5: 11.9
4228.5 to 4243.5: 12.4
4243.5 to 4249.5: 12.2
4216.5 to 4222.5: 12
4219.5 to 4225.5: 11.3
